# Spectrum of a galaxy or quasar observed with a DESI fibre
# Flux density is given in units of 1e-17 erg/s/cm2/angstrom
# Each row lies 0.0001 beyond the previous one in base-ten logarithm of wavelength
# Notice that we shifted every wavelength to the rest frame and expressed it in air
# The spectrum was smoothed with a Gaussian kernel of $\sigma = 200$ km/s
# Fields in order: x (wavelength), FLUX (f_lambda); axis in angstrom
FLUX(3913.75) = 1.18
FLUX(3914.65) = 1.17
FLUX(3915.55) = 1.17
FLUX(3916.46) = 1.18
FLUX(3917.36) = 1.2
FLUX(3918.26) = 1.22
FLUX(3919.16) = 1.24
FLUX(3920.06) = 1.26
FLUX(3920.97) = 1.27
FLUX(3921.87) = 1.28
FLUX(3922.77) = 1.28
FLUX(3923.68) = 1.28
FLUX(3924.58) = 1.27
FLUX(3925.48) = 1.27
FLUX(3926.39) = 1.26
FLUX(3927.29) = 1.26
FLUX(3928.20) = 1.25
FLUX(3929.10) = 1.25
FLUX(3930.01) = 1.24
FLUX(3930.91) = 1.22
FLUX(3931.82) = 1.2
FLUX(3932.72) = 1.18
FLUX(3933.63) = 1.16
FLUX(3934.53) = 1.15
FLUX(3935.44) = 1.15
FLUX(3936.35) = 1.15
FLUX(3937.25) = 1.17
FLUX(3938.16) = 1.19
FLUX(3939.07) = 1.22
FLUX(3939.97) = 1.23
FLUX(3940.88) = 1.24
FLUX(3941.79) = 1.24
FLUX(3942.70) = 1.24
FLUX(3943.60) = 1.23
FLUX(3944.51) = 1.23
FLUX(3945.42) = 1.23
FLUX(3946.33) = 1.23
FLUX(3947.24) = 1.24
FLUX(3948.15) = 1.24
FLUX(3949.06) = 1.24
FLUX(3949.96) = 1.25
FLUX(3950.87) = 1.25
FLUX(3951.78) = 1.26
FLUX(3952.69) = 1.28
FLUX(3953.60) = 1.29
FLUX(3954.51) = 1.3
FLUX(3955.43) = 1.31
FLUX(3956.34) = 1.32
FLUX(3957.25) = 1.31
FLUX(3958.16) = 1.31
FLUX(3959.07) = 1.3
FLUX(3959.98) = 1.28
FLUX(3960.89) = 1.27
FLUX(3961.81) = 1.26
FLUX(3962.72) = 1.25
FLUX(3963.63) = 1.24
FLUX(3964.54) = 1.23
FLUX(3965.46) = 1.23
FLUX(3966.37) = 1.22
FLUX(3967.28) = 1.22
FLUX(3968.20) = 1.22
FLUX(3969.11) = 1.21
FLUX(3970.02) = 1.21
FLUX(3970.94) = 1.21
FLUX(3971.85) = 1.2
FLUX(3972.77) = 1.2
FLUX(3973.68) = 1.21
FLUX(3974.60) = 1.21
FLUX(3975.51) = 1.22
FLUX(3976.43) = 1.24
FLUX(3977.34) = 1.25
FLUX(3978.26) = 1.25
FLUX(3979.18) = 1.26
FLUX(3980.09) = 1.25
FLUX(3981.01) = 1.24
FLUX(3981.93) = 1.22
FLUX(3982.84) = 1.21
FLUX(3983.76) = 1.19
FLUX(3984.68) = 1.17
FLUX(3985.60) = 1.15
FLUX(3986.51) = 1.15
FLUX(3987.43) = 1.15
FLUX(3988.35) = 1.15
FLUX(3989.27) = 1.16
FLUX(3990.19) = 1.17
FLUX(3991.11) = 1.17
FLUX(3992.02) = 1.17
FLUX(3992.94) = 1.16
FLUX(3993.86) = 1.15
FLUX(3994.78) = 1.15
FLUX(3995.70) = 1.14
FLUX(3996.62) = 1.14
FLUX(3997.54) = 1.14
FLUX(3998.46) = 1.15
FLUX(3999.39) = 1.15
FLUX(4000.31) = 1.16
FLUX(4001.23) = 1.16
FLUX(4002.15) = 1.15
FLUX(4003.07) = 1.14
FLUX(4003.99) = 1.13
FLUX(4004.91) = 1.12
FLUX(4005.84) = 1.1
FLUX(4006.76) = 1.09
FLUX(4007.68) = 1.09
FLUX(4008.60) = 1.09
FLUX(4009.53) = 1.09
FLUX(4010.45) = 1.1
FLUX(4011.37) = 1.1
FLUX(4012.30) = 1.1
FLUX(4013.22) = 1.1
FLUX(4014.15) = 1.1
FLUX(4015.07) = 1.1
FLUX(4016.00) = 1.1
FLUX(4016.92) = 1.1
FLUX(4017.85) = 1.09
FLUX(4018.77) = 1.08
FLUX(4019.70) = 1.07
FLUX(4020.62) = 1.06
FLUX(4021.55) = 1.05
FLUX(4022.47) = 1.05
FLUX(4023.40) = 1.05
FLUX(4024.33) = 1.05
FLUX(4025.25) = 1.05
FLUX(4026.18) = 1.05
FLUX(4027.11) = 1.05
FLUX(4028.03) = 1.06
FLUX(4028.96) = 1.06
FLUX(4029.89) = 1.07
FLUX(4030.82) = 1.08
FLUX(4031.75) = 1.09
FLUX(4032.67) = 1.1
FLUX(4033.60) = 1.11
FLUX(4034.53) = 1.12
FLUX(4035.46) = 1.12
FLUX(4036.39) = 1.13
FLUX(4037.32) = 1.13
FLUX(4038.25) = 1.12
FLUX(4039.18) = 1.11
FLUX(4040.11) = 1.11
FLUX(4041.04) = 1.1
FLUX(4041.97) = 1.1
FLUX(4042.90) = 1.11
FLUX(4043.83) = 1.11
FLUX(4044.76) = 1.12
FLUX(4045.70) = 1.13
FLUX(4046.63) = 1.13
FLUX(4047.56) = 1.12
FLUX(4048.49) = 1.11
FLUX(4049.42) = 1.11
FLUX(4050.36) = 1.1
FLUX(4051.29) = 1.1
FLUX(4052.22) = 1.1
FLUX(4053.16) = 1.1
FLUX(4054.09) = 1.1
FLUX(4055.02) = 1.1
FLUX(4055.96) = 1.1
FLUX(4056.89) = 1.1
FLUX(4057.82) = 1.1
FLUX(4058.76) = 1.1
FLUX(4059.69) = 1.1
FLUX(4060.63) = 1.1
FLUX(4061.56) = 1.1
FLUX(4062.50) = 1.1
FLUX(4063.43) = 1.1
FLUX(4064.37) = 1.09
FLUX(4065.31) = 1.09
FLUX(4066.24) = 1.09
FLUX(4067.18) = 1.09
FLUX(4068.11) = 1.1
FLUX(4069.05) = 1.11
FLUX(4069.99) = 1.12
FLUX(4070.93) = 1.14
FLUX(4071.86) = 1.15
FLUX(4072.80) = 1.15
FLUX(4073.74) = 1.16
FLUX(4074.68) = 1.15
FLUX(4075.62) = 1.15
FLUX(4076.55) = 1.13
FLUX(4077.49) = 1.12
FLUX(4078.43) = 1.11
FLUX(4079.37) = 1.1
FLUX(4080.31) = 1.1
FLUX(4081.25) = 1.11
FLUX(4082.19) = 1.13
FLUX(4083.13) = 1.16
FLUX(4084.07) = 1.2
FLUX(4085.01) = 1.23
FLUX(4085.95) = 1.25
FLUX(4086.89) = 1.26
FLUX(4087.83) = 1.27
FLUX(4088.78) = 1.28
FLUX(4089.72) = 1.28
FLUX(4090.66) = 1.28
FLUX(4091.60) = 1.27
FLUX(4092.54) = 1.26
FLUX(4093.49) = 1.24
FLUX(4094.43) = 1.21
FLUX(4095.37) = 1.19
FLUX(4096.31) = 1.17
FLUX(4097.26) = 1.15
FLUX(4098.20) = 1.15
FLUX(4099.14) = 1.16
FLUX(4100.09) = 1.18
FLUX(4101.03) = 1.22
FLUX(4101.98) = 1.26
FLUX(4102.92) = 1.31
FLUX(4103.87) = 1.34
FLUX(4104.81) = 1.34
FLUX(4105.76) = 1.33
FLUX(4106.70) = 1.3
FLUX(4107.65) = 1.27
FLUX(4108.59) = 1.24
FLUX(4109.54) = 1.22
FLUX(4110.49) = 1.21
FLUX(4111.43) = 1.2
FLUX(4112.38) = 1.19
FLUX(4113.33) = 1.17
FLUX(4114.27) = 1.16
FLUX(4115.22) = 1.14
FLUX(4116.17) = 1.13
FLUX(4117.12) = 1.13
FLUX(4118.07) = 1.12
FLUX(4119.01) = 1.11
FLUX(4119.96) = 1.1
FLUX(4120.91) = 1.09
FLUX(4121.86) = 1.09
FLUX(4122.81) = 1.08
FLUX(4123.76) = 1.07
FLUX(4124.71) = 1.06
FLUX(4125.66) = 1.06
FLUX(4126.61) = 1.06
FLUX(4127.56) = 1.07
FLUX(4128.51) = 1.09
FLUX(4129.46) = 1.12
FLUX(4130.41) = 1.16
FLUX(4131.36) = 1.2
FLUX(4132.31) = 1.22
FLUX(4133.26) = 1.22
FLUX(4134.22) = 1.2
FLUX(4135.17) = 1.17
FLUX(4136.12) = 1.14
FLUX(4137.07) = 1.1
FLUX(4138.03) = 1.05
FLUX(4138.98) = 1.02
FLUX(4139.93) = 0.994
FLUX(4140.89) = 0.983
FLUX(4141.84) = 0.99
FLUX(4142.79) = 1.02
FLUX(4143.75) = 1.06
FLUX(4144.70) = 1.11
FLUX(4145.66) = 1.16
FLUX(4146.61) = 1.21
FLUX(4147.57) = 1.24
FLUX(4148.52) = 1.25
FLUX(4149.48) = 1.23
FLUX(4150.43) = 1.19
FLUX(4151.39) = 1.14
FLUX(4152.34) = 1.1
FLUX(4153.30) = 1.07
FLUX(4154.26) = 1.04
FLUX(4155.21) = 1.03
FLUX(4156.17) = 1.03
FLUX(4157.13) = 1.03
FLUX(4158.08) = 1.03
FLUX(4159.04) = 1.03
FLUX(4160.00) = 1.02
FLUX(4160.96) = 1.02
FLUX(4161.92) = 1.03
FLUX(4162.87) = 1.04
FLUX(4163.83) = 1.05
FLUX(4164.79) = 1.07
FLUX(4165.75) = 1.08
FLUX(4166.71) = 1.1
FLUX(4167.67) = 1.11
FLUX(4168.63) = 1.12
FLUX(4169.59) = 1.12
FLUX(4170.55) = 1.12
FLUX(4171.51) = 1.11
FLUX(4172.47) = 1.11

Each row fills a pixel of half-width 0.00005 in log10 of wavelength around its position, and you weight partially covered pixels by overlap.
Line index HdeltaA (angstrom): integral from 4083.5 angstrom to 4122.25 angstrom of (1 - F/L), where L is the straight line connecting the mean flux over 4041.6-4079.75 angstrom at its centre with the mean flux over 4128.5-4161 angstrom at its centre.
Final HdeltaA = -3.6 angstrom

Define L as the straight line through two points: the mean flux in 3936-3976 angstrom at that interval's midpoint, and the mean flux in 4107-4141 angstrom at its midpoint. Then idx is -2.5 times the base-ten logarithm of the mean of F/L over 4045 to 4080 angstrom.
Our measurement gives 0.06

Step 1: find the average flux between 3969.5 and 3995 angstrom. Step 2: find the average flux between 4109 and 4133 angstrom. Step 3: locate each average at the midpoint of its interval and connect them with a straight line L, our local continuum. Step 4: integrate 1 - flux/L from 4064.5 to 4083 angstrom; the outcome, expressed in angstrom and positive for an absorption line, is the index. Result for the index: 0.5 angstrom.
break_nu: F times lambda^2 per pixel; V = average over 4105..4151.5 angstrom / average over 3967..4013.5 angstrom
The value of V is 1.05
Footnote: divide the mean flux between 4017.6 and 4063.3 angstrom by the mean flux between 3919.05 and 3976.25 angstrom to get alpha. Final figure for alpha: 0.88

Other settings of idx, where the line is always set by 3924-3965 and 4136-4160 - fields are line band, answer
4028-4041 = 0.069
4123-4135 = -0.025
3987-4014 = 0.062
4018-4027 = 0.121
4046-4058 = 0.052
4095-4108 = -0.108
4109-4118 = -0.053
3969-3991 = 0.012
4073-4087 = -0.015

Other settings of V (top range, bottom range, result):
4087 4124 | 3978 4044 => 1.12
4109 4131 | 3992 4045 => 1.07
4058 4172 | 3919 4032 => 1.03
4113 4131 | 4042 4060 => 1.03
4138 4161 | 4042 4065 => 1.03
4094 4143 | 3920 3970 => 1.01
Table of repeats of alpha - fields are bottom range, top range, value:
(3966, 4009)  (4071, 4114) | 1.03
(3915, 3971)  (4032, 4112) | 0.94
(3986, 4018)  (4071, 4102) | 1.05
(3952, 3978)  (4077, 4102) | 0.96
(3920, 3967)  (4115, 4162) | 0.88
